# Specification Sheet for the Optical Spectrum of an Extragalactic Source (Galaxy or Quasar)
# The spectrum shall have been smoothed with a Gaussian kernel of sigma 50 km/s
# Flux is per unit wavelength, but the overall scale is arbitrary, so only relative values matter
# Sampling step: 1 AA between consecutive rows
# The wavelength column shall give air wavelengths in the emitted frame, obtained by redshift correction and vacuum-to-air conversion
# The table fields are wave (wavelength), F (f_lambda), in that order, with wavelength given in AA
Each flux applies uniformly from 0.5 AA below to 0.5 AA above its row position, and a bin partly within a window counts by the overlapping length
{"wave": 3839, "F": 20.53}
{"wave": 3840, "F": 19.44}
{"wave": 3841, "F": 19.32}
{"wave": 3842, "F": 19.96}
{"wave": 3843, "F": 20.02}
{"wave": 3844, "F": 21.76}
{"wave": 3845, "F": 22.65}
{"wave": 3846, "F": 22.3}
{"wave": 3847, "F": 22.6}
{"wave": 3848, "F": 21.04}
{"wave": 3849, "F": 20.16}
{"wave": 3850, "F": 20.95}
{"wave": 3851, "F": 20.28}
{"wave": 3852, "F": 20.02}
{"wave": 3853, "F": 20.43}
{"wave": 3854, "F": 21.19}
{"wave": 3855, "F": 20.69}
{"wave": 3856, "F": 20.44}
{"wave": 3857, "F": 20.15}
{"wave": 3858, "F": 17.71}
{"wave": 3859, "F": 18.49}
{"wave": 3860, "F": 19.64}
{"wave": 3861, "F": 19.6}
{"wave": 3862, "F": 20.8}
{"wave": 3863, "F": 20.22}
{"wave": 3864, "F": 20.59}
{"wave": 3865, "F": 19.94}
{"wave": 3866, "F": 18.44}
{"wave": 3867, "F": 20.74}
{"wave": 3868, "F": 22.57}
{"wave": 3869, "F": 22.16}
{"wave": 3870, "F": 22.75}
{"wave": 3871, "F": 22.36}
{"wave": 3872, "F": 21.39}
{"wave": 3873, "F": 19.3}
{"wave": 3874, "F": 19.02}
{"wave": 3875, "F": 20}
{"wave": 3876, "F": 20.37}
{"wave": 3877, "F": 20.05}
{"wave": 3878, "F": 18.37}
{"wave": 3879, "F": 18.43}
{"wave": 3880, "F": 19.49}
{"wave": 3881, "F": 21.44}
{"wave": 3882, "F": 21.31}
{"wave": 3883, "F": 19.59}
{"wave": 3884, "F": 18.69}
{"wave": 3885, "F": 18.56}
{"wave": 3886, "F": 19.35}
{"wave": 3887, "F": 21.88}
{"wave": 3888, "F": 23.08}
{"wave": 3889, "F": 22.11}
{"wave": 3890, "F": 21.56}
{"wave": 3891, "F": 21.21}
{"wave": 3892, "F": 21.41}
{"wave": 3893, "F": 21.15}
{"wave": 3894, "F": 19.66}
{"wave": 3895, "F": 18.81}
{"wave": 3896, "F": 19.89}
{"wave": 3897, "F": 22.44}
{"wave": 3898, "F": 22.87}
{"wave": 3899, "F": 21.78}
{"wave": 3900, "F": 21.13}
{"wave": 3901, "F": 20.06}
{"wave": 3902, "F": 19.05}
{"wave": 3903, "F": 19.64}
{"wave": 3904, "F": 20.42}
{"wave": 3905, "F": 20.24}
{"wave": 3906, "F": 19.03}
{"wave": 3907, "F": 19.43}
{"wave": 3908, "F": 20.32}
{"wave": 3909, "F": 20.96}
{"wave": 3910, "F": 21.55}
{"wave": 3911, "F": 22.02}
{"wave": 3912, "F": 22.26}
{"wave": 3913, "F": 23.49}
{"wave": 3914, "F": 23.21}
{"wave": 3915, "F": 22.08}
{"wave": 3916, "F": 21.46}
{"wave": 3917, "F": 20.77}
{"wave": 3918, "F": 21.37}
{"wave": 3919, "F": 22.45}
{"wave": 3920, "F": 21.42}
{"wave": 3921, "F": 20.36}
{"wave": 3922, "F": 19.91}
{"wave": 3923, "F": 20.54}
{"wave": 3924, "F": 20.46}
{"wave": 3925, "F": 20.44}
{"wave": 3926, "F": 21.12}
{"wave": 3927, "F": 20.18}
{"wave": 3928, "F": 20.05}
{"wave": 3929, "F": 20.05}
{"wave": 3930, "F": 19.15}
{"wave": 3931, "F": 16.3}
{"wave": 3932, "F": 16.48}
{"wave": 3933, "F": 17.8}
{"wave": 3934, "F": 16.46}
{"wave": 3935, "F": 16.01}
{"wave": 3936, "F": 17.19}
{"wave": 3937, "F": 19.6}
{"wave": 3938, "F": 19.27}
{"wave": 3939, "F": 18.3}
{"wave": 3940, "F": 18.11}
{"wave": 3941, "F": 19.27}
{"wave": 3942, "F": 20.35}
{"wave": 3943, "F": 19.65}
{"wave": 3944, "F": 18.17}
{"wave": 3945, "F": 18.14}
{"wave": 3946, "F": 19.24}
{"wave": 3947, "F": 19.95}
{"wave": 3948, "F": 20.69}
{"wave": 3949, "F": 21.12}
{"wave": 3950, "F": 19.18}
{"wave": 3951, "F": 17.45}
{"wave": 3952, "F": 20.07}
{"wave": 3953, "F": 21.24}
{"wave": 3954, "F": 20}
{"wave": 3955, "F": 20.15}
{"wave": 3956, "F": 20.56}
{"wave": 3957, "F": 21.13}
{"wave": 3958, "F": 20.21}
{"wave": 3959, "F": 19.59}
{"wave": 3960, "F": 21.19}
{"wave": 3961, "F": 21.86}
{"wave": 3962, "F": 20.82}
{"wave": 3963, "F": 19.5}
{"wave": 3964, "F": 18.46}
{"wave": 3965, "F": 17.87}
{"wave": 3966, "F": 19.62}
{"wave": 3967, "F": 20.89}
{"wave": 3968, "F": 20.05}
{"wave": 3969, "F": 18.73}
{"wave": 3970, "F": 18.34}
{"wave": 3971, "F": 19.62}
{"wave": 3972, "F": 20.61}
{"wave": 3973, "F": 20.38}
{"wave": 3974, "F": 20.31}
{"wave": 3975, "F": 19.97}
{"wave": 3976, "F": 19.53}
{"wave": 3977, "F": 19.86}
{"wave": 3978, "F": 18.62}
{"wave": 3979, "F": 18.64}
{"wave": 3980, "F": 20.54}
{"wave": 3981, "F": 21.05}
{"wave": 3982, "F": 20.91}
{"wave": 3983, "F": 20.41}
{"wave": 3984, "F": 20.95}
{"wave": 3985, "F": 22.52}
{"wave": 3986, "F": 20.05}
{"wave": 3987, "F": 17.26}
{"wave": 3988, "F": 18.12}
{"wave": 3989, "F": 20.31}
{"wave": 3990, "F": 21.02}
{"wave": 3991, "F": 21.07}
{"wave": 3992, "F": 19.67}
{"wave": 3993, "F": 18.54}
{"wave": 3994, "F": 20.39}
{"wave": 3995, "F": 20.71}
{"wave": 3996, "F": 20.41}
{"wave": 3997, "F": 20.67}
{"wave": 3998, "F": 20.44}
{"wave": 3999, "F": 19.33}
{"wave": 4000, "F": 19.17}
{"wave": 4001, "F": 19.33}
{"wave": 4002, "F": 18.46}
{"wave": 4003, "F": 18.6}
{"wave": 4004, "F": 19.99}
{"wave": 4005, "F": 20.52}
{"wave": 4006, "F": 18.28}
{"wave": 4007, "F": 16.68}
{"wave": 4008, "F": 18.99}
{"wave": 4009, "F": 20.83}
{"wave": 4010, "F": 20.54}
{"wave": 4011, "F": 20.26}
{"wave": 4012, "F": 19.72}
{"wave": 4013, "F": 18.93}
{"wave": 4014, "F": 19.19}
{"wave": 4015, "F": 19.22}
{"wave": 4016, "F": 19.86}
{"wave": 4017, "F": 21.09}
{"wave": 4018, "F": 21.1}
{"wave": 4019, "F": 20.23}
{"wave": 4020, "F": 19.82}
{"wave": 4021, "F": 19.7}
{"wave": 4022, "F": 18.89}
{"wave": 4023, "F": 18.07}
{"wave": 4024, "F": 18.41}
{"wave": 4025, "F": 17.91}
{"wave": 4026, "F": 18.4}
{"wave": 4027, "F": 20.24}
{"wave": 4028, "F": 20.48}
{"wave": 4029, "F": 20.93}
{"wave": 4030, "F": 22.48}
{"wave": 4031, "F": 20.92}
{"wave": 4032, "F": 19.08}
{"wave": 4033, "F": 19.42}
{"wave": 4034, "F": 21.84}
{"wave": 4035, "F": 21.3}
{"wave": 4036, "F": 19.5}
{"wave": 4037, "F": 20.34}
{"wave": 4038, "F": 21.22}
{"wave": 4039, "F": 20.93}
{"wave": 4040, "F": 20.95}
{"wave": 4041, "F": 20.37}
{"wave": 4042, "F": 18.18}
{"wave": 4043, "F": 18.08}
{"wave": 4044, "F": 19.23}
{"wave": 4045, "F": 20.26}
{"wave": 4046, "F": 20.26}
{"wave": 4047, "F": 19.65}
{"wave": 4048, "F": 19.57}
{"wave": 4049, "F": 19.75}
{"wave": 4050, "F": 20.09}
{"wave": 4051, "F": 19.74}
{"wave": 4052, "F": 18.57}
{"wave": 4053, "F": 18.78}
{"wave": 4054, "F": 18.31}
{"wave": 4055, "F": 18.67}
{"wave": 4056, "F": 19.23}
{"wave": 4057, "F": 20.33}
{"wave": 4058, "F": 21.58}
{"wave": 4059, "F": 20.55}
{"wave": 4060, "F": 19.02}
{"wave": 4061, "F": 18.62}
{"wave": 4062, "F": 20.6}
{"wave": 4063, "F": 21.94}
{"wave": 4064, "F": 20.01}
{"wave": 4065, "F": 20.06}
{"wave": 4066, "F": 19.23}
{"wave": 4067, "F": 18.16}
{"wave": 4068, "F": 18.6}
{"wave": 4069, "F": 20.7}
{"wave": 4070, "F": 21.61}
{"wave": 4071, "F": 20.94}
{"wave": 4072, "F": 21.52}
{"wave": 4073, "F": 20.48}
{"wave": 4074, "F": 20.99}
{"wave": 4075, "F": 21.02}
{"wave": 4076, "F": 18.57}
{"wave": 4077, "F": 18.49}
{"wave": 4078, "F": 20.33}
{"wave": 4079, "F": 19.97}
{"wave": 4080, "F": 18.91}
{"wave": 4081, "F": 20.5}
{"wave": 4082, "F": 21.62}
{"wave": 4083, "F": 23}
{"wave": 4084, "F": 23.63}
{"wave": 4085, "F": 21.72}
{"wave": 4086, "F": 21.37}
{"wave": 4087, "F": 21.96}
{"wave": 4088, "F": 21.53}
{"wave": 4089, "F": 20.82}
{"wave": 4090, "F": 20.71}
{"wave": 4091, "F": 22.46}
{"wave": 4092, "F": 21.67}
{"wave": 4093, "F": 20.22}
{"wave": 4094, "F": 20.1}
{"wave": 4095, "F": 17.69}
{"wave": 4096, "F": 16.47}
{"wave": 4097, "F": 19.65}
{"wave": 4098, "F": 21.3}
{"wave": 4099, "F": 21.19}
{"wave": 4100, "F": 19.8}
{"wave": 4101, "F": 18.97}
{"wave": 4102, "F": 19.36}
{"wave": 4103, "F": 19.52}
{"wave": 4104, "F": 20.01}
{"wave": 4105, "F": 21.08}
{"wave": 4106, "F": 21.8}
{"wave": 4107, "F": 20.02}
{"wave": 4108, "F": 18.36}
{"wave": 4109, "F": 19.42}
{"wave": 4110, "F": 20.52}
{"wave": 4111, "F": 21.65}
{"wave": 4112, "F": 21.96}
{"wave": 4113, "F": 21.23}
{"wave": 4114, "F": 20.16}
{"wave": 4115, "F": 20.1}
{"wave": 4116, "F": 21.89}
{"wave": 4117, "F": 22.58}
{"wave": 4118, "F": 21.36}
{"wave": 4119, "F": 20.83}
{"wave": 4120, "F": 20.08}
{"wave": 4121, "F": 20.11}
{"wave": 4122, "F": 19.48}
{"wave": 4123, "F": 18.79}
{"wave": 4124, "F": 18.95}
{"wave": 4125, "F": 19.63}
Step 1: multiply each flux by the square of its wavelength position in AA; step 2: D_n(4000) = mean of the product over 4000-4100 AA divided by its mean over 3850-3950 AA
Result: 1.07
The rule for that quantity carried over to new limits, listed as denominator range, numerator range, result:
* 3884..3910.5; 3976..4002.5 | 1.01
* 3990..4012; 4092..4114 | 1.07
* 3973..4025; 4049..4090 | 1.07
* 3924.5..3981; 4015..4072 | 1.07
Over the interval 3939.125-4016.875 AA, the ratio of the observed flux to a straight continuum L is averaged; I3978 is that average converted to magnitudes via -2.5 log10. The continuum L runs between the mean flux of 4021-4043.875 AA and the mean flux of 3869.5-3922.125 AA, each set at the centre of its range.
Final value 0.03 mag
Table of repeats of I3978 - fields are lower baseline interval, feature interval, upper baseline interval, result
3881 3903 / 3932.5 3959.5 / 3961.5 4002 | 0.05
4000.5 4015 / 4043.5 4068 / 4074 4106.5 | 0.02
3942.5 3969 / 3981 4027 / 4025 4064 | 0.01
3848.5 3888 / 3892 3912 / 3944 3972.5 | -0.03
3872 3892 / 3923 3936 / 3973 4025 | 0.07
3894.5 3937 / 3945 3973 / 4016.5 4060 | 0.01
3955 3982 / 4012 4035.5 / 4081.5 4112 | 0.02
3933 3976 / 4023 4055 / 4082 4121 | 0.02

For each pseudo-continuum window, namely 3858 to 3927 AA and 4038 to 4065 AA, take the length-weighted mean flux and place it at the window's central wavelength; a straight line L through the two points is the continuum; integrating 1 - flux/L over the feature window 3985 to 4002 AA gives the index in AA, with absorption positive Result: 0.23 AA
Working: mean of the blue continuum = 20.7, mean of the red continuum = 19.8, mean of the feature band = 19.8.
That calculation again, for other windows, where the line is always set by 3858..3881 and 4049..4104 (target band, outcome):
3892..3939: -0.07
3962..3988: 0.54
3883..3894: -0.33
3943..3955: 0.35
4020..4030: 0.38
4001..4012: 0.47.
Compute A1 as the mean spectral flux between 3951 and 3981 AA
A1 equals 19.9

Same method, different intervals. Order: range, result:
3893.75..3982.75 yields 20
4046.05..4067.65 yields 19.6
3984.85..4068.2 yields 19.8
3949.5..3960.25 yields 20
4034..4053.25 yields 19.9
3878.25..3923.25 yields 20.8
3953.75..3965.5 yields 20.1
